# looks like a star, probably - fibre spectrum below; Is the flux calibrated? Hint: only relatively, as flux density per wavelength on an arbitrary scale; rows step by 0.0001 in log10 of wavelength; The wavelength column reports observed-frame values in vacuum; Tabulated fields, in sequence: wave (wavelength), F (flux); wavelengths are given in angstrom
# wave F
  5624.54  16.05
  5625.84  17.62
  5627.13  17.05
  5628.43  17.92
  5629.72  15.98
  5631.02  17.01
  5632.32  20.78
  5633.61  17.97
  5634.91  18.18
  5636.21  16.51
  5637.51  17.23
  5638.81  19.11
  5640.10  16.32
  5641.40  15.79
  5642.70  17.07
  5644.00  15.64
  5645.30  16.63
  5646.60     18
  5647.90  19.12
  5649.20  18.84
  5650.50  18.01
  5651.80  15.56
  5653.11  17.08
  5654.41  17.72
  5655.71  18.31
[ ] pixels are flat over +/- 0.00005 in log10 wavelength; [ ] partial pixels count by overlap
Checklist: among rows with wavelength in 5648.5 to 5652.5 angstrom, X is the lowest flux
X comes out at 15.56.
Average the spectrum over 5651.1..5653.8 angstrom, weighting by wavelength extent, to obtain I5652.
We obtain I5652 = 16.3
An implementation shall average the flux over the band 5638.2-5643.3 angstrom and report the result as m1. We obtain 17.1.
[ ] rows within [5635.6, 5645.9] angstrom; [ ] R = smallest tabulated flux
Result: 15.64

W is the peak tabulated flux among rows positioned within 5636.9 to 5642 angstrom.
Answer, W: 19.11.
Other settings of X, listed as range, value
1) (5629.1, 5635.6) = 15.98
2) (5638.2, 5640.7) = 16.32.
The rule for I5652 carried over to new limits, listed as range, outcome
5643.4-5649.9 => 17.7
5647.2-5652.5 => 17.9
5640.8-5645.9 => 16.3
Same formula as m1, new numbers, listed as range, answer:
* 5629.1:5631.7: 16.5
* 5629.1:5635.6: 18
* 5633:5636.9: 17.5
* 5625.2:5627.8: 17.3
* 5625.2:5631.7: 17.1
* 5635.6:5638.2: 16.9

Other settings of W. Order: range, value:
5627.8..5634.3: 20.78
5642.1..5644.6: 17.07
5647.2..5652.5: 19.12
